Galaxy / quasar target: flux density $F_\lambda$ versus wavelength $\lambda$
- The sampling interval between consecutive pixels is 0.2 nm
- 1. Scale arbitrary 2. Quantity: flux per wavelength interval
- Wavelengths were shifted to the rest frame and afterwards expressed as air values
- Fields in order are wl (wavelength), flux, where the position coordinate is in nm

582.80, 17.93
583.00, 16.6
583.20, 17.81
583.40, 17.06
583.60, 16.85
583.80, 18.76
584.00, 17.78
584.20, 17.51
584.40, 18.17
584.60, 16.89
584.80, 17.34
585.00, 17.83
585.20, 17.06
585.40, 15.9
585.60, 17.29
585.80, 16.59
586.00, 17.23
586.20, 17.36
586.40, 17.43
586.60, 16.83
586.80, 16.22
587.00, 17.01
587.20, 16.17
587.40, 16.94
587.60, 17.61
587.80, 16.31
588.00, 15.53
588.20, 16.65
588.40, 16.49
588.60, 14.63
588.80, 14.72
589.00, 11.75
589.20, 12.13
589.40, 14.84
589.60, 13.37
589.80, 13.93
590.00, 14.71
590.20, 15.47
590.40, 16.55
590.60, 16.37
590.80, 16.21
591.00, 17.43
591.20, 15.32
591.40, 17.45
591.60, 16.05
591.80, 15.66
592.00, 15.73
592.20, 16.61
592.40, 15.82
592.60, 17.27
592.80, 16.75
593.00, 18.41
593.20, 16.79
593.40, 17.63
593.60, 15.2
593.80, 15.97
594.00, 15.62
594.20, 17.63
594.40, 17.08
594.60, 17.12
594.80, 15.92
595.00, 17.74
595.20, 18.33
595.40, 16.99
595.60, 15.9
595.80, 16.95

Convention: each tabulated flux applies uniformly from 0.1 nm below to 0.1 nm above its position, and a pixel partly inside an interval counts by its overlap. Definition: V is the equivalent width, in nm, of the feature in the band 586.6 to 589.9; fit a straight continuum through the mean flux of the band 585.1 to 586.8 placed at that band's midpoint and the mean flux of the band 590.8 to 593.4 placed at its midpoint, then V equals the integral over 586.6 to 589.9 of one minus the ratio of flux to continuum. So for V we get 0.29 nm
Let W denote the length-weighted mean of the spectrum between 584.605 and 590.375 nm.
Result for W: 15.9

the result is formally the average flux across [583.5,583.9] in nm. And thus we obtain 17.8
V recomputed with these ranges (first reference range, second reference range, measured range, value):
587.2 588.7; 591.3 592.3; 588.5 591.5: 0.241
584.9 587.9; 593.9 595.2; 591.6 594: 0.068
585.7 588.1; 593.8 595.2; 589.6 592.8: 0.164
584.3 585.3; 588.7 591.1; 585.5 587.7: -0.061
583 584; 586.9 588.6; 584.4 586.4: -0.008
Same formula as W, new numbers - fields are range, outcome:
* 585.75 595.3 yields 16.2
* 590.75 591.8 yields 16.4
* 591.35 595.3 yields 16.7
